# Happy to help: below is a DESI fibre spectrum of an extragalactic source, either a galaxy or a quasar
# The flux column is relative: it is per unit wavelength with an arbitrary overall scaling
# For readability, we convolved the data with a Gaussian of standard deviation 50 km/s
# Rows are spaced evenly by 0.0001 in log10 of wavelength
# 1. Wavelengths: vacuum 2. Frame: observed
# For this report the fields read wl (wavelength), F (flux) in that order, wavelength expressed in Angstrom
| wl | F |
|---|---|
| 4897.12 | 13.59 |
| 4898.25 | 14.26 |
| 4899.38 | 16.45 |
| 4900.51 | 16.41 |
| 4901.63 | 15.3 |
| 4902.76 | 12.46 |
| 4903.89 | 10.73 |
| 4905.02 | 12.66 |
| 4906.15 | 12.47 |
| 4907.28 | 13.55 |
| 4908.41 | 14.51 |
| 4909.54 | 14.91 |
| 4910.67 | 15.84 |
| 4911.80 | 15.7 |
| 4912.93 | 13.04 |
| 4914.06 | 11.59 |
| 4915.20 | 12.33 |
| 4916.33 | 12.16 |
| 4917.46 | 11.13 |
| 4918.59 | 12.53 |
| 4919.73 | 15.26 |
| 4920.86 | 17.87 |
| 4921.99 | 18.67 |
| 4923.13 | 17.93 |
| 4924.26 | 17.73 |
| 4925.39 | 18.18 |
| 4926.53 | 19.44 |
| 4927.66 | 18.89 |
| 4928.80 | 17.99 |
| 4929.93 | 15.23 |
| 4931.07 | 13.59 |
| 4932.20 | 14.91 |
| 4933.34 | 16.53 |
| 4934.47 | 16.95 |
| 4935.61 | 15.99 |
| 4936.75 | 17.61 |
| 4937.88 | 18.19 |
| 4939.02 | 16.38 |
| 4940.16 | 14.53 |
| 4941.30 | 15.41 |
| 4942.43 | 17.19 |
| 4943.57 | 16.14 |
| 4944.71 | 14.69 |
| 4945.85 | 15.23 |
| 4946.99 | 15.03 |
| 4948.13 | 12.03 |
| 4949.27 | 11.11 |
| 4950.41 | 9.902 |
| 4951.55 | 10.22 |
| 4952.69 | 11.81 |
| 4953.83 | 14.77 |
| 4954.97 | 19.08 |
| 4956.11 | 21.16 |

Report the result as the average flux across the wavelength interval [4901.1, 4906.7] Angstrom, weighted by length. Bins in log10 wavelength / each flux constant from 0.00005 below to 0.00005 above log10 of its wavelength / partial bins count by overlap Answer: 12.7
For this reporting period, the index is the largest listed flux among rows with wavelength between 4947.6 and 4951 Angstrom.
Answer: 12.03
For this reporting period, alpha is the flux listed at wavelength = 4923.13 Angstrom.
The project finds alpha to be 17.93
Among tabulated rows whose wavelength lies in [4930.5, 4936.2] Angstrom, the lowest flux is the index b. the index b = 13.59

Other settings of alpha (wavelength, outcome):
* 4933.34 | 16.53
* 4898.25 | 14.26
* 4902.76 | 12.46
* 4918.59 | 12.53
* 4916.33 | 12.16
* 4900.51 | 16.41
